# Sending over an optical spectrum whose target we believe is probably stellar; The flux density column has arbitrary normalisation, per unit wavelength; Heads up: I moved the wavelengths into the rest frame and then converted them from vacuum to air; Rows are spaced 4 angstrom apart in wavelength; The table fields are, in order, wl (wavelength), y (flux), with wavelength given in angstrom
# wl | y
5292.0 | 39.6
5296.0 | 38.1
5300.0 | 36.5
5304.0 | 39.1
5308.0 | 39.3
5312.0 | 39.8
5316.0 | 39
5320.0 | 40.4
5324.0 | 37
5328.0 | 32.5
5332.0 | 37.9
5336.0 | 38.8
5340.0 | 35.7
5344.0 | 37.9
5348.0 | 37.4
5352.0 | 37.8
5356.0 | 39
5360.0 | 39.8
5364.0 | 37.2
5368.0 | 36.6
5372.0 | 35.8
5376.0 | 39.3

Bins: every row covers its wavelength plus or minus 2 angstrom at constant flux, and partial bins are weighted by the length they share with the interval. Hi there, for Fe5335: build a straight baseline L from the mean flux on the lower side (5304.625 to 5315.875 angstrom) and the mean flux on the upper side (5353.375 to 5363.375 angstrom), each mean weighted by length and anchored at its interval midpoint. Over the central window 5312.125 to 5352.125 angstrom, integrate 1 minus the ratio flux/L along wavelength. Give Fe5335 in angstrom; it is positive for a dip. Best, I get 1.7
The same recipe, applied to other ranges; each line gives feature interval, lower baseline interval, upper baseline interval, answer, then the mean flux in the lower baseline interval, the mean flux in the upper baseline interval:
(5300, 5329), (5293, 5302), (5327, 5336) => -1.0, 37.6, 36.3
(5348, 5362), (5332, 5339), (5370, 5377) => -0.4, 38.1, 37.3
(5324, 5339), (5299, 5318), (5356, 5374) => 0.7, 38.9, 37.5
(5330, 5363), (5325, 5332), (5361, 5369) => -1.9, 34.7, 37.3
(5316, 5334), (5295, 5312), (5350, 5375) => 0.5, 38.4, 37.8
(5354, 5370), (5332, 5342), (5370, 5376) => -0.5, 37.4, 37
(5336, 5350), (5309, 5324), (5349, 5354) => 0.3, 39.3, 37.7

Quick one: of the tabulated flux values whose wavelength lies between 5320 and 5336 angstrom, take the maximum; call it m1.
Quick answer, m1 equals 40.4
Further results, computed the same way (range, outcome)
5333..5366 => 39.8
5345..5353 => 37.8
